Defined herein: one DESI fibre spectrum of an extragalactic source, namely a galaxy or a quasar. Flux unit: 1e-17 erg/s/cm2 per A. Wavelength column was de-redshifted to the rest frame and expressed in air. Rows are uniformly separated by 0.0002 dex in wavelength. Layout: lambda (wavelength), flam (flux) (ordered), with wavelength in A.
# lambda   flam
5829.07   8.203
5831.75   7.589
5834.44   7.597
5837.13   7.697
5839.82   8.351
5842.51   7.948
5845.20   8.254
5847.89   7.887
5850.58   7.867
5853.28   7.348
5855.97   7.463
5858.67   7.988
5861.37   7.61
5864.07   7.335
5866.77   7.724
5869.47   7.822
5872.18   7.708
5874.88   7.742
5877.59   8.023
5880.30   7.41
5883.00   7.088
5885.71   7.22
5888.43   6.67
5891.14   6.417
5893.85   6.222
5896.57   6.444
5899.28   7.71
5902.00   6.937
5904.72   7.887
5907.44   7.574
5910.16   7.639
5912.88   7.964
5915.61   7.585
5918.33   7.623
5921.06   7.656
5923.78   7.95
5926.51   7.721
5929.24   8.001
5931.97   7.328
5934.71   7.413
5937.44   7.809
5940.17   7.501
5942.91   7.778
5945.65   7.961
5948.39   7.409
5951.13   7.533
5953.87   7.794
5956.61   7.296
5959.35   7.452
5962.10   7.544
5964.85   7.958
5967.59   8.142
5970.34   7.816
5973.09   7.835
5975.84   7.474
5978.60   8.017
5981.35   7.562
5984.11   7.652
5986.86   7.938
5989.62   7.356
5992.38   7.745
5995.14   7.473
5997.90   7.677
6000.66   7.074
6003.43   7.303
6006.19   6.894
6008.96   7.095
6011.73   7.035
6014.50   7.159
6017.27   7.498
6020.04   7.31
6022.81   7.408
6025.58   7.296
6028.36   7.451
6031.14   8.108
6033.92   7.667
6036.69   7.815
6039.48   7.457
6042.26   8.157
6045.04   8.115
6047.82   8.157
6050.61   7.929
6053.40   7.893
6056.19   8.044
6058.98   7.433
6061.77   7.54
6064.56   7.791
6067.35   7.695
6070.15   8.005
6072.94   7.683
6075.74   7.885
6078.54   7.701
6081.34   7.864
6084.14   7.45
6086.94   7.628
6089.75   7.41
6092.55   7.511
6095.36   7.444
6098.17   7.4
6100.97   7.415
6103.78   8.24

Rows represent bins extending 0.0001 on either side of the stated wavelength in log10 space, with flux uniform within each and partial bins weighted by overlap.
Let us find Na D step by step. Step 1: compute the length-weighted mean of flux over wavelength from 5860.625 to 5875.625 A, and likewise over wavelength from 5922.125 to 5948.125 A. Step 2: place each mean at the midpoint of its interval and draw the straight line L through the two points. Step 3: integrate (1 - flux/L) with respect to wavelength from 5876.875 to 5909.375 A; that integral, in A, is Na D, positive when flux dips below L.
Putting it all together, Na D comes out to 2.33 A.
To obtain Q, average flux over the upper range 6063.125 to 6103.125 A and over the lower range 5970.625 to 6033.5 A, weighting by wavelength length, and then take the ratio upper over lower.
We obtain 1.02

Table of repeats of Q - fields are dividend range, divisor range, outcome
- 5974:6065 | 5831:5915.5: 1.01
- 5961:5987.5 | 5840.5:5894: 1.04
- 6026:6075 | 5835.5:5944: 1.03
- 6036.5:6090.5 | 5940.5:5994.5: 1.01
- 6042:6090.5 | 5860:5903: 1.07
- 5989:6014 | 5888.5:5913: 1.02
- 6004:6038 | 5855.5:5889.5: 0.98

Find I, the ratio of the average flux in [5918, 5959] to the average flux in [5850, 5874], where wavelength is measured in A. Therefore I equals 1.0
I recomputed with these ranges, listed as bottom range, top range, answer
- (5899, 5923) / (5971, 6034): 0.98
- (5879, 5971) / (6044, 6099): 1.03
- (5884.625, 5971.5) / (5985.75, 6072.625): 1.01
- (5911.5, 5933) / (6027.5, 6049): 1.02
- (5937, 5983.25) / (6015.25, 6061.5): 1.00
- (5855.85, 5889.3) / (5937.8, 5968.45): 1.02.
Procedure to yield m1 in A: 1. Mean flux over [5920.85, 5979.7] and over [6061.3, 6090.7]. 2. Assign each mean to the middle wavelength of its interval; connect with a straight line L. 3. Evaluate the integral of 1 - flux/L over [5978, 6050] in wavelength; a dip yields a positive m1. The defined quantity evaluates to 1.4 A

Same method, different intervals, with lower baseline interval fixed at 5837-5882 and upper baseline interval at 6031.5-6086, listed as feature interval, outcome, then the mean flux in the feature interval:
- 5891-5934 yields 1.86 A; 7.44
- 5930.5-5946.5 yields 0.34 A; 7.62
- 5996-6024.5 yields 2.01 A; 7.25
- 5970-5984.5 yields 0.13 A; 7.72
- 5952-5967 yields 0.30 A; 7.64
